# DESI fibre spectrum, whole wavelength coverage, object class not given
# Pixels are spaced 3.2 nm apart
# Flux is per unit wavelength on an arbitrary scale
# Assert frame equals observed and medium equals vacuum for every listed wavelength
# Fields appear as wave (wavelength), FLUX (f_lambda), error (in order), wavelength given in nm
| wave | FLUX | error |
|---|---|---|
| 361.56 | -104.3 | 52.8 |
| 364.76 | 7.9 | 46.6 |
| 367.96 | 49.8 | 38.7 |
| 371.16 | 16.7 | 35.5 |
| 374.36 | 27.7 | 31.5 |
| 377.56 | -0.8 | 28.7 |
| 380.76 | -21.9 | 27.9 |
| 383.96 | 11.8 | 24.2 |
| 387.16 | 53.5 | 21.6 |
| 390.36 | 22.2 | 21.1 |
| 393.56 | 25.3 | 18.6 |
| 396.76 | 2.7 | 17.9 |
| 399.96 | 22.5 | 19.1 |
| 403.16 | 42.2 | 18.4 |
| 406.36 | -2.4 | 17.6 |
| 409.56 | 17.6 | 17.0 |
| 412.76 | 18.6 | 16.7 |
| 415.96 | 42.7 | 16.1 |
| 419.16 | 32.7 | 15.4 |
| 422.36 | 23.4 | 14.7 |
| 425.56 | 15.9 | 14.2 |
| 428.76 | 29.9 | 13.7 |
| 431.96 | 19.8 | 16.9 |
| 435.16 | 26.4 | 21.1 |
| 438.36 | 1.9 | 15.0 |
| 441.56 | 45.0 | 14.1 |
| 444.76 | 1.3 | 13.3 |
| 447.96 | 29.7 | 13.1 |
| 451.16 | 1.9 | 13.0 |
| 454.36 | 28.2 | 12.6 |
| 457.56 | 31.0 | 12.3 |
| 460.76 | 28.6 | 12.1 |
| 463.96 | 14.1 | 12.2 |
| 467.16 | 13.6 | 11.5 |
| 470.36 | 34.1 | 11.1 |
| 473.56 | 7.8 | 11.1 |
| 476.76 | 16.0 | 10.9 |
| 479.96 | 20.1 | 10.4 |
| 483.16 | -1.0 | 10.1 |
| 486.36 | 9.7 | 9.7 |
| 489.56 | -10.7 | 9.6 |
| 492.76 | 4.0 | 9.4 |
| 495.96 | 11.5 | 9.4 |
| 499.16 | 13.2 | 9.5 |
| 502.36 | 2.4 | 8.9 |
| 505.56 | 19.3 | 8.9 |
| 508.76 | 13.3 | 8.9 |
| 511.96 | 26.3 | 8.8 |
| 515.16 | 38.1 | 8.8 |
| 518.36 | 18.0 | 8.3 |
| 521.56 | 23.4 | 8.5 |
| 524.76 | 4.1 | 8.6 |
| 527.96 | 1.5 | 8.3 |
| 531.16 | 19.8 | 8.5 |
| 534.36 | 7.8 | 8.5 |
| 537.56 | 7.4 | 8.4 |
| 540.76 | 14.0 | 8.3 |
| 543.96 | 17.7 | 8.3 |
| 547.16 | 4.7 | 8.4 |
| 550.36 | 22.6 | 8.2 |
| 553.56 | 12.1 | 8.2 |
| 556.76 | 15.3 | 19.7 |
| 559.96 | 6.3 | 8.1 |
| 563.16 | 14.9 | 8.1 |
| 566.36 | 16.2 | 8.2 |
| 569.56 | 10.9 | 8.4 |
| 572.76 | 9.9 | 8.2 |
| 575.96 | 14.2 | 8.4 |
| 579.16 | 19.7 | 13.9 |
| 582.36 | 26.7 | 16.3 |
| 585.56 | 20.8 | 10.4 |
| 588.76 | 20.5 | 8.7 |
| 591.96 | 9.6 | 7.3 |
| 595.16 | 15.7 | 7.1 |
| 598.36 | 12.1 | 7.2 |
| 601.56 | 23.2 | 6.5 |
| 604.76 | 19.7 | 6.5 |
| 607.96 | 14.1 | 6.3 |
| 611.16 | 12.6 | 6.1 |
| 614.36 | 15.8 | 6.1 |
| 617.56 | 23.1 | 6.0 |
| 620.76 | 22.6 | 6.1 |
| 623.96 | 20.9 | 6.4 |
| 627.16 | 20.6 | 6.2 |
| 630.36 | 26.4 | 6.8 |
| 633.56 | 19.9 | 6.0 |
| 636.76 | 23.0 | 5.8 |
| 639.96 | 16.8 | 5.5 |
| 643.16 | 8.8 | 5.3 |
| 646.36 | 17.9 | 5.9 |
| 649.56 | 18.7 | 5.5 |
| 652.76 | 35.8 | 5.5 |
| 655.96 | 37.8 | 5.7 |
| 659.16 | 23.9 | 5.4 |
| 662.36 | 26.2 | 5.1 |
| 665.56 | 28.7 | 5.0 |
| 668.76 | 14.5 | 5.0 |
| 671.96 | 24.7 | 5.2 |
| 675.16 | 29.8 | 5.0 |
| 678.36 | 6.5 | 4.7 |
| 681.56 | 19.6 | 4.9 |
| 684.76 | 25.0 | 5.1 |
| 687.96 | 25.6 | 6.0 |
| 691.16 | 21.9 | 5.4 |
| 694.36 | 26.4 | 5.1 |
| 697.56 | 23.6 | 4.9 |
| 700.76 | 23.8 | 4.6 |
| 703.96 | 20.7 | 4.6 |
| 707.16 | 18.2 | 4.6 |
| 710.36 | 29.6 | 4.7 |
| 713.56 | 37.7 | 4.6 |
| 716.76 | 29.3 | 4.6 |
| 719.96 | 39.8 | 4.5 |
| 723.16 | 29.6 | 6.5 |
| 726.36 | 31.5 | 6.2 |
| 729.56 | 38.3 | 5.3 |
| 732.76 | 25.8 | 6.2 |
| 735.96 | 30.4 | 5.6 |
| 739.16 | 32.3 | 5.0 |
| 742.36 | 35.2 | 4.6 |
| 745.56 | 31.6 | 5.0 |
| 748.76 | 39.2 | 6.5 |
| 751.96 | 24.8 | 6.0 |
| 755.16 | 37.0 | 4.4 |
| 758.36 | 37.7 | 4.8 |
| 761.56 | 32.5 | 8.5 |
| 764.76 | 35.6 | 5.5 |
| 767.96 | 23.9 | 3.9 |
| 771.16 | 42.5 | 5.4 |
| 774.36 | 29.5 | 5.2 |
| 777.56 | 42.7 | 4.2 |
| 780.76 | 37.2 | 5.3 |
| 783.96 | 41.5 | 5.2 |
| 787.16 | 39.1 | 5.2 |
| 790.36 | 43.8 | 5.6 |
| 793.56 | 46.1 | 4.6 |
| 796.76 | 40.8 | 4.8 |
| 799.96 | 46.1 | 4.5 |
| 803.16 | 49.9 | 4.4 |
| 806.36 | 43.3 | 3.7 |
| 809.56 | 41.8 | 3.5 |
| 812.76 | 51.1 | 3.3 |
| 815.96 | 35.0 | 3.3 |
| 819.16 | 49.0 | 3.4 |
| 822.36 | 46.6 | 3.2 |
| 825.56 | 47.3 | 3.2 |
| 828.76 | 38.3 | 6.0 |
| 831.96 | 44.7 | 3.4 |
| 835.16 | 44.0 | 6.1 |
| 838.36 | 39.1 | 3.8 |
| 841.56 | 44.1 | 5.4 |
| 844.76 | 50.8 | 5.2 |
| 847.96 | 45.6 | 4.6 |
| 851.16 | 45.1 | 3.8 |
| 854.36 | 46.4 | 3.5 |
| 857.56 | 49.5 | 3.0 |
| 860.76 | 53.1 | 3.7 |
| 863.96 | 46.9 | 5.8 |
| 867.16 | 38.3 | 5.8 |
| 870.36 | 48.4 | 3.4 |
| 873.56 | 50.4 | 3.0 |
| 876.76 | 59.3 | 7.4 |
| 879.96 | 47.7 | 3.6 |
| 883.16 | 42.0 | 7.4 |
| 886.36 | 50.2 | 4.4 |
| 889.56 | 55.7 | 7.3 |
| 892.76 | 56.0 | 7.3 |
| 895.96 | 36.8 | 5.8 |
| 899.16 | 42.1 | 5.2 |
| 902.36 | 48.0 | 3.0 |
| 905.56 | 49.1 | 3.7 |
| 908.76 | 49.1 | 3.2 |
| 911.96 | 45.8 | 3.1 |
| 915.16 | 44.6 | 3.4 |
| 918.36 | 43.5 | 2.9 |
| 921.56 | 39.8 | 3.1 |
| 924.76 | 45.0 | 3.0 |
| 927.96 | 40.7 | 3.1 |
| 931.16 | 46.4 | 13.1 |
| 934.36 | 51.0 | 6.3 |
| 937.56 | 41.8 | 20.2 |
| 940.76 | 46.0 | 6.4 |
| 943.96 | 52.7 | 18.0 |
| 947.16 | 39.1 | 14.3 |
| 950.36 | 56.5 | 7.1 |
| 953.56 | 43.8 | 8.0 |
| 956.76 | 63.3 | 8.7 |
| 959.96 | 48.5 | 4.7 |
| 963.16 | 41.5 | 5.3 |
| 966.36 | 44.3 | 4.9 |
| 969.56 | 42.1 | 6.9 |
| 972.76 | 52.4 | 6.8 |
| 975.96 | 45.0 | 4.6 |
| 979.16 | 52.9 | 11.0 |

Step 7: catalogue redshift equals 0.781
